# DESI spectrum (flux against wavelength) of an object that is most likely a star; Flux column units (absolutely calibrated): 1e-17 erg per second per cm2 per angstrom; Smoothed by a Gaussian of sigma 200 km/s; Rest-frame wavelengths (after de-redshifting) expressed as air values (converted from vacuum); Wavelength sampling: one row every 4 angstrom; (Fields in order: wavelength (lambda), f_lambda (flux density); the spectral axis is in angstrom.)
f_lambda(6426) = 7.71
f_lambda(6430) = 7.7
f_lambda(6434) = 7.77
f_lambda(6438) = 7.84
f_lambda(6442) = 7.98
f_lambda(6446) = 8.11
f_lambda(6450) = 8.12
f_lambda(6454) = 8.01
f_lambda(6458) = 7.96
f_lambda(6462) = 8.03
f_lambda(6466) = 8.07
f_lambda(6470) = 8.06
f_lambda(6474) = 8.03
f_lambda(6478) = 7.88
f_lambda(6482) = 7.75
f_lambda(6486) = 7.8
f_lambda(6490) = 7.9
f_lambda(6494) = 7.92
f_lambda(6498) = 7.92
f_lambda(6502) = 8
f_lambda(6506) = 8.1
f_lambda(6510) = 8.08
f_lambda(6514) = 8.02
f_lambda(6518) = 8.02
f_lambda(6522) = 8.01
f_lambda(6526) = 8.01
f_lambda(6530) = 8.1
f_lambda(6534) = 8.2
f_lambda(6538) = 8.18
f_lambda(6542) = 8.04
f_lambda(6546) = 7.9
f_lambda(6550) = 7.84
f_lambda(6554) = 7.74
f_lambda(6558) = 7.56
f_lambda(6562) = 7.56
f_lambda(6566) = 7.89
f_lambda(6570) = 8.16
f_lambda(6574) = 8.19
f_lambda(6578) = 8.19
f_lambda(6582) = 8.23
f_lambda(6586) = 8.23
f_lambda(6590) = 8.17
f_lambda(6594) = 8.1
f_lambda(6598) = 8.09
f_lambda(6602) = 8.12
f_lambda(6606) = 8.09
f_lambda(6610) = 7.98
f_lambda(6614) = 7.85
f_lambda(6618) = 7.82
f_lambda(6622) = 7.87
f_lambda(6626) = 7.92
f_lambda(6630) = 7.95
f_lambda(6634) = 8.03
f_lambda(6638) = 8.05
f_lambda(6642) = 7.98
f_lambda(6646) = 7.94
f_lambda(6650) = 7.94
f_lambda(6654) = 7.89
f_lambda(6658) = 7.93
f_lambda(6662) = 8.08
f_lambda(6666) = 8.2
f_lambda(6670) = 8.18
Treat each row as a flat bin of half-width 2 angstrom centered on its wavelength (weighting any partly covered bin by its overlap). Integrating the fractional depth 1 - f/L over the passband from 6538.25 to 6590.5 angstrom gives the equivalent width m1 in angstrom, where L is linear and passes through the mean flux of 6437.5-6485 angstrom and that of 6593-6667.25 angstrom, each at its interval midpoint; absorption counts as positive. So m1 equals 0.1 angstrom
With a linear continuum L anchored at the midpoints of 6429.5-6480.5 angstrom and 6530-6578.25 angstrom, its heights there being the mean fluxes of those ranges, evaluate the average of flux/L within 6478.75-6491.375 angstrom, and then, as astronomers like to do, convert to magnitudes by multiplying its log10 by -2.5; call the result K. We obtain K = 0.02 mag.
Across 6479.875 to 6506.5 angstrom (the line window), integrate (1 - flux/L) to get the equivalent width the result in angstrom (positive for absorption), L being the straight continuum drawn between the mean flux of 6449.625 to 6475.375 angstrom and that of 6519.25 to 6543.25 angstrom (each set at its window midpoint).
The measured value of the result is 0.5 angstrom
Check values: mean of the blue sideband 8.04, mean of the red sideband 8.09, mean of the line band 7.9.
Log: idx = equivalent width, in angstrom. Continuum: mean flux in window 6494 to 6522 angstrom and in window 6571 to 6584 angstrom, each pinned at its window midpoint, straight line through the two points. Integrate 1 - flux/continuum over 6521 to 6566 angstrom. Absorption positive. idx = 1.1 angstrom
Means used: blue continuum 8.01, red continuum 8.2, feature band 7.92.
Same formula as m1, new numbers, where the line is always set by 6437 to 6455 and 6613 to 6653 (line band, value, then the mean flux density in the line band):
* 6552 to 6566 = 0.5 angstrom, 7.66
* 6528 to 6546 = -0.3 angstrom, 8.1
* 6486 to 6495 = 0.1 angstrom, 7.88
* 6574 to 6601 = -0.7 angstrom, 8.17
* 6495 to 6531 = -0.1 angstrom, 8.02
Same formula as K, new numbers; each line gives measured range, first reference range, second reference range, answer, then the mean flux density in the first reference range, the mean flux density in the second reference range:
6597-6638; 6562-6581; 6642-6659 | 0.001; 8.06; 7.93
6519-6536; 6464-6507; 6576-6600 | -0.005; 7.94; 8.17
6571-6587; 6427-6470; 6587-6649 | -0.029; 7.96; 8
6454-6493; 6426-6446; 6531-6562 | -0.011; 7.84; 7.91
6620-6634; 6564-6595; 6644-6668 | 0.017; 8.15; 8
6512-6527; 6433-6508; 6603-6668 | -0.007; 7.96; 7.97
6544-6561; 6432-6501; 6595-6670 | 0.031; 7.95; 7.99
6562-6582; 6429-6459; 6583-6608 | 0.006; 7.94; 8.14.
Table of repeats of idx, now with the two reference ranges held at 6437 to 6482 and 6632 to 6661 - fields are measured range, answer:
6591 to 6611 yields -0.27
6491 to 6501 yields 0.09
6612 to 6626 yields 0.21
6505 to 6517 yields -0.10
